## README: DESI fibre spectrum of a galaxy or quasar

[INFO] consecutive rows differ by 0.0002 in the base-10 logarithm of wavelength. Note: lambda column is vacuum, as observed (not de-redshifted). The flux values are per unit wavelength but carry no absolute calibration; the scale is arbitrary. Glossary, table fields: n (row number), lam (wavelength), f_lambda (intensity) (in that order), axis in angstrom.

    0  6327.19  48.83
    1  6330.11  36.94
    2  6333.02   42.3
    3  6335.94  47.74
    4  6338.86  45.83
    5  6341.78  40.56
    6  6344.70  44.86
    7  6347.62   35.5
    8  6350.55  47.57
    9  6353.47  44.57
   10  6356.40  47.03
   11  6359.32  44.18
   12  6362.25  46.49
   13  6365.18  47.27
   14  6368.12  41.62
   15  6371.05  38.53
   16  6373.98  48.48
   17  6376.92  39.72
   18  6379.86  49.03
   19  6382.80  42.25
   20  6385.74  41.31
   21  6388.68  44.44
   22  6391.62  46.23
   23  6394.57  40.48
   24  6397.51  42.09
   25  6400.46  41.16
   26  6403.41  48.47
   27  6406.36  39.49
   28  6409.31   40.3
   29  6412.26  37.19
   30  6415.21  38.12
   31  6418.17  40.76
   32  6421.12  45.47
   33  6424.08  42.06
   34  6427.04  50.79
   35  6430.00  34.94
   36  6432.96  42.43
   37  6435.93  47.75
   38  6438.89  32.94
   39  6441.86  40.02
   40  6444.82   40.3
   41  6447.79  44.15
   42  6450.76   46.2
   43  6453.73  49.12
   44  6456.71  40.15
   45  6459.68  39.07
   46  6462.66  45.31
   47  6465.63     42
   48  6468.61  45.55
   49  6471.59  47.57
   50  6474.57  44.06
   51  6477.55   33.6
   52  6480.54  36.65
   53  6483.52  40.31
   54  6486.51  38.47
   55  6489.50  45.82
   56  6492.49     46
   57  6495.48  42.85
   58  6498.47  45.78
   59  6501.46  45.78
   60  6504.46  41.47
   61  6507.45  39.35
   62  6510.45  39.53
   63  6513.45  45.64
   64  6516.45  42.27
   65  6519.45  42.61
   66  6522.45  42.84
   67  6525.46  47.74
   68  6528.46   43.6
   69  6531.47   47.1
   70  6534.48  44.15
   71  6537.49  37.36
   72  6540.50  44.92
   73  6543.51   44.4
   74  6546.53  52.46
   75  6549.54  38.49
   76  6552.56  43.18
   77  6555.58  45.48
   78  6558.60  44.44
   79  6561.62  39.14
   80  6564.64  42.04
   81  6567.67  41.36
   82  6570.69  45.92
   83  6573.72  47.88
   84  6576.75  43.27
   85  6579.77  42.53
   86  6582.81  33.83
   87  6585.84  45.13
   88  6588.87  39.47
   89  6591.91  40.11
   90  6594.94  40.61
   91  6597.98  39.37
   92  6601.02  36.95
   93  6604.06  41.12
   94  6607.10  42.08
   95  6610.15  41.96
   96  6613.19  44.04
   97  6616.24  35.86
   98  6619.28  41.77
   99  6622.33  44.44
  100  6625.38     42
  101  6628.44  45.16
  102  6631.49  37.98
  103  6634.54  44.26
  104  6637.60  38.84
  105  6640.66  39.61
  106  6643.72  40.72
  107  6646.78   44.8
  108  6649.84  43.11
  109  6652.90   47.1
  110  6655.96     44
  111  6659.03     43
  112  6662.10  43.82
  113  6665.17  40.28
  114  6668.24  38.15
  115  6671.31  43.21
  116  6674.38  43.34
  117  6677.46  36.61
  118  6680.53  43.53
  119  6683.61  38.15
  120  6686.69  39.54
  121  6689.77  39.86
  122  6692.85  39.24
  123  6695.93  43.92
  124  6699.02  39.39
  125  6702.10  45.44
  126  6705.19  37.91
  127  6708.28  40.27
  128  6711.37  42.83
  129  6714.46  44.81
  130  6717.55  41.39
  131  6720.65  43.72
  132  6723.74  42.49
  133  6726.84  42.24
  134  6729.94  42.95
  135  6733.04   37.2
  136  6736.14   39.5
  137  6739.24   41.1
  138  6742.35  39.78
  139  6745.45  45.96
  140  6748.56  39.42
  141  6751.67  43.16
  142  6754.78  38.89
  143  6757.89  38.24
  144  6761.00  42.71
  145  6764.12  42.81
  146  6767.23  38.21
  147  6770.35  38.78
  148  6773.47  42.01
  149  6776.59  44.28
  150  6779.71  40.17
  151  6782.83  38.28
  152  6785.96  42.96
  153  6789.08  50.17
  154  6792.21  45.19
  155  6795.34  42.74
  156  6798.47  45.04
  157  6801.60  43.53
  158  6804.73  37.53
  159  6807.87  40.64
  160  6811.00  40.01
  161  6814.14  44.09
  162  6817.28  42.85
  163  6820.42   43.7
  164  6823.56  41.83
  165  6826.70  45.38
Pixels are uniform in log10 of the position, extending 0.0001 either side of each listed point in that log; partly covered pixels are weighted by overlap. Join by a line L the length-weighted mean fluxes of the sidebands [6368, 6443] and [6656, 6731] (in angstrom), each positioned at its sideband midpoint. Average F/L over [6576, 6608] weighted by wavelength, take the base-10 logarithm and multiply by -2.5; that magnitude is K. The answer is 0.04 mag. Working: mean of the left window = 42.2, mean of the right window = 41.5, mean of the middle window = 40.3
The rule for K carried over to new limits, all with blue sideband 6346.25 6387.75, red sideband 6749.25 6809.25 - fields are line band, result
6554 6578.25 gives -0.02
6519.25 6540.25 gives -0.02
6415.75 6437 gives 0.01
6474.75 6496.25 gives 0.07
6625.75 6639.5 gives 0.03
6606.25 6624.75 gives 0.02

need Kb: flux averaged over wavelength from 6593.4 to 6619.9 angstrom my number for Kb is 40.4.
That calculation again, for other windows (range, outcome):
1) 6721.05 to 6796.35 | 41.7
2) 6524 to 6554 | 44.3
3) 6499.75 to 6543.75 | 43.2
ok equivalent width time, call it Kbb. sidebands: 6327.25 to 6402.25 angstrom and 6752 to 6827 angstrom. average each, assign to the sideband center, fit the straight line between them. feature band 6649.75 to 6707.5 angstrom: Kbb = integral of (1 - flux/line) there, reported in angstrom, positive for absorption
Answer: 1.3 angstrom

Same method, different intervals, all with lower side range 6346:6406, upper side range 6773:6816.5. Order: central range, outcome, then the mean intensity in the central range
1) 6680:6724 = 1.5 angstrom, 41.4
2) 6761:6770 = 0.4 angstrom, 40.6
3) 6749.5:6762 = 0.6 angstrom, 40.6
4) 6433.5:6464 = 0.7 angstrom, 42.5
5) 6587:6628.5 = 2.1 angstrom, 41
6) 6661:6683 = 1.0 angstrom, 41.1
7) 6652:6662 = -0.3 angstrom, 44.4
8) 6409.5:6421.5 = 1.0 angstrom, 39.9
